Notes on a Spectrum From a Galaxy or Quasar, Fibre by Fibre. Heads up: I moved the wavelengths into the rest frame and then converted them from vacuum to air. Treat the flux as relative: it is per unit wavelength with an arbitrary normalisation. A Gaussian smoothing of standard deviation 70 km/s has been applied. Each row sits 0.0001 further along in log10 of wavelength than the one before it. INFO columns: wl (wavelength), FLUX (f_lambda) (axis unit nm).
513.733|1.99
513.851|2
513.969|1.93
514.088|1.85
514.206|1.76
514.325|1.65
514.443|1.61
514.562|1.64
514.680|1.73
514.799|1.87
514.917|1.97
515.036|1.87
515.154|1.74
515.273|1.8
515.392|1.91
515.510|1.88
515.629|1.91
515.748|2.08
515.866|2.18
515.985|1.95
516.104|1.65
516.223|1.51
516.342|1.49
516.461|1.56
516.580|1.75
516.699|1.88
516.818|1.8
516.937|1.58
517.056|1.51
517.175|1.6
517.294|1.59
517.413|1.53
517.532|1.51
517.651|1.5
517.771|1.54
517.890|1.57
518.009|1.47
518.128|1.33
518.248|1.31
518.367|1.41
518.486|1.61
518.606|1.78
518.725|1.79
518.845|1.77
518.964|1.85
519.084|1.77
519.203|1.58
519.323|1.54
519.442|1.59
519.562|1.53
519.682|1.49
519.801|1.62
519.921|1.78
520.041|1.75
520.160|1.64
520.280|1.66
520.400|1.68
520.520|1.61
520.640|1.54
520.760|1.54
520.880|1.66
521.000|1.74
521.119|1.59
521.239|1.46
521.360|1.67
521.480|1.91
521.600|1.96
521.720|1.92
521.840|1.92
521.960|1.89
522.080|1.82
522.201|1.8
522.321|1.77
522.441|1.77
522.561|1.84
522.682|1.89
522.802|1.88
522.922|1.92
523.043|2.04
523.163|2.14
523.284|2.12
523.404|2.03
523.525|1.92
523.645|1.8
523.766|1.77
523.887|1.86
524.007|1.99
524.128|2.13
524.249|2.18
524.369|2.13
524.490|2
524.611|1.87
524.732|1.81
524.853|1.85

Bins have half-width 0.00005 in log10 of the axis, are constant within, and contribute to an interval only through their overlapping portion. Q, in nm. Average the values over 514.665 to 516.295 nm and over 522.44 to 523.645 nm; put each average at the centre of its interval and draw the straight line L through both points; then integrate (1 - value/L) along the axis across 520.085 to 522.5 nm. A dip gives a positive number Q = 0.26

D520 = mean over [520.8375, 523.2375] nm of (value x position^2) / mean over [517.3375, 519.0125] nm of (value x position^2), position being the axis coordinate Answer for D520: 1.2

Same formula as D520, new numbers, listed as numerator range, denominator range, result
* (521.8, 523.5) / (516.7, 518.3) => 1.27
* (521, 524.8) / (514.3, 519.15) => 1.15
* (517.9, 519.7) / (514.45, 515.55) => 0.89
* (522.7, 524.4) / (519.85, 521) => 1.22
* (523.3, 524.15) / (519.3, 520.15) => 1.21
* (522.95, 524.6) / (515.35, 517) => 1.15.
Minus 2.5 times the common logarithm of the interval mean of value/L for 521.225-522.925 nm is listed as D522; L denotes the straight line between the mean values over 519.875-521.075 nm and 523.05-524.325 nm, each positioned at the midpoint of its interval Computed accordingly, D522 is -0.005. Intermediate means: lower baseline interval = 1.66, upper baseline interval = 2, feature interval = 1.83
